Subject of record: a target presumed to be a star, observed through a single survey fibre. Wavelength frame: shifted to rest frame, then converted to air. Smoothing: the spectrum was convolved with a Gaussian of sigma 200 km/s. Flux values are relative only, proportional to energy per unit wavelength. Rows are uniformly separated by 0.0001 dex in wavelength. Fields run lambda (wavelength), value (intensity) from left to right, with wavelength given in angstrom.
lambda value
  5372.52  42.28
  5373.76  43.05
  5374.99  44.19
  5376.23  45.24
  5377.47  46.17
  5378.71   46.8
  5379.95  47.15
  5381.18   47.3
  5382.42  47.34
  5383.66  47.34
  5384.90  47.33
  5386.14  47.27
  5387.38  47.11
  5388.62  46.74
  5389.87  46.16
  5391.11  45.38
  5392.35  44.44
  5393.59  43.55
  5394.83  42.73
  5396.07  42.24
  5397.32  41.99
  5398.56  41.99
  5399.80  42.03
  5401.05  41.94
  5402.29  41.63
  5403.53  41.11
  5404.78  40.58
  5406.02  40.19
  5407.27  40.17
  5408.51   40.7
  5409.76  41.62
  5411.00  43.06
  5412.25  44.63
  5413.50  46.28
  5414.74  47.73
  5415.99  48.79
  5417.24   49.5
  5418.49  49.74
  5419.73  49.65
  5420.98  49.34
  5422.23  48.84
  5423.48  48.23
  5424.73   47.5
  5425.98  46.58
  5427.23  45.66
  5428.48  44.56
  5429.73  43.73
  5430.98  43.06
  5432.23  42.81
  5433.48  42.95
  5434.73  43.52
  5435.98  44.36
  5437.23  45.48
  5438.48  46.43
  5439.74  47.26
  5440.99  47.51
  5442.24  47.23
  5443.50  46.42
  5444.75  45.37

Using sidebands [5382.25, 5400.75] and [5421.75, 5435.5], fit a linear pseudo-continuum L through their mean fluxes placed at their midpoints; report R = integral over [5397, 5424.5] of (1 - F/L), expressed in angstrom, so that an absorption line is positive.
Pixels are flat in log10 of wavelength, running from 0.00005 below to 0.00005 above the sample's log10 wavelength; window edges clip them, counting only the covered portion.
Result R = 0.2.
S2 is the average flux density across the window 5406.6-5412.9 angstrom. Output 42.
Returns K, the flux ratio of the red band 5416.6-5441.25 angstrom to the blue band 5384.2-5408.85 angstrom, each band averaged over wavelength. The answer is 1.1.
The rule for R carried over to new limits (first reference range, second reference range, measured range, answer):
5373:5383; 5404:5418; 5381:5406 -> 0.5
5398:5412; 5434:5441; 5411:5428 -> -1.7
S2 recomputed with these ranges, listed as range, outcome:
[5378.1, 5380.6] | 47.1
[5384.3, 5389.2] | 47.1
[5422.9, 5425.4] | 47.8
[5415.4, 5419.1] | 49.3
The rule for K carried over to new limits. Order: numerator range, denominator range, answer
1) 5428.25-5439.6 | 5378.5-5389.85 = 0.94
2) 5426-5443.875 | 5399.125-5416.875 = 1.05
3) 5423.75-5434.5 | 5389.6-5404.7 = 1.04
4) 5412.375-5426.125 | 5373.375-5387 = 1.04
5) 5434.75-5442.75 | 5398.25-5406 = 1.11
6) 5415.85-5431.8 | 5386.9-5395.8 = 1.05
